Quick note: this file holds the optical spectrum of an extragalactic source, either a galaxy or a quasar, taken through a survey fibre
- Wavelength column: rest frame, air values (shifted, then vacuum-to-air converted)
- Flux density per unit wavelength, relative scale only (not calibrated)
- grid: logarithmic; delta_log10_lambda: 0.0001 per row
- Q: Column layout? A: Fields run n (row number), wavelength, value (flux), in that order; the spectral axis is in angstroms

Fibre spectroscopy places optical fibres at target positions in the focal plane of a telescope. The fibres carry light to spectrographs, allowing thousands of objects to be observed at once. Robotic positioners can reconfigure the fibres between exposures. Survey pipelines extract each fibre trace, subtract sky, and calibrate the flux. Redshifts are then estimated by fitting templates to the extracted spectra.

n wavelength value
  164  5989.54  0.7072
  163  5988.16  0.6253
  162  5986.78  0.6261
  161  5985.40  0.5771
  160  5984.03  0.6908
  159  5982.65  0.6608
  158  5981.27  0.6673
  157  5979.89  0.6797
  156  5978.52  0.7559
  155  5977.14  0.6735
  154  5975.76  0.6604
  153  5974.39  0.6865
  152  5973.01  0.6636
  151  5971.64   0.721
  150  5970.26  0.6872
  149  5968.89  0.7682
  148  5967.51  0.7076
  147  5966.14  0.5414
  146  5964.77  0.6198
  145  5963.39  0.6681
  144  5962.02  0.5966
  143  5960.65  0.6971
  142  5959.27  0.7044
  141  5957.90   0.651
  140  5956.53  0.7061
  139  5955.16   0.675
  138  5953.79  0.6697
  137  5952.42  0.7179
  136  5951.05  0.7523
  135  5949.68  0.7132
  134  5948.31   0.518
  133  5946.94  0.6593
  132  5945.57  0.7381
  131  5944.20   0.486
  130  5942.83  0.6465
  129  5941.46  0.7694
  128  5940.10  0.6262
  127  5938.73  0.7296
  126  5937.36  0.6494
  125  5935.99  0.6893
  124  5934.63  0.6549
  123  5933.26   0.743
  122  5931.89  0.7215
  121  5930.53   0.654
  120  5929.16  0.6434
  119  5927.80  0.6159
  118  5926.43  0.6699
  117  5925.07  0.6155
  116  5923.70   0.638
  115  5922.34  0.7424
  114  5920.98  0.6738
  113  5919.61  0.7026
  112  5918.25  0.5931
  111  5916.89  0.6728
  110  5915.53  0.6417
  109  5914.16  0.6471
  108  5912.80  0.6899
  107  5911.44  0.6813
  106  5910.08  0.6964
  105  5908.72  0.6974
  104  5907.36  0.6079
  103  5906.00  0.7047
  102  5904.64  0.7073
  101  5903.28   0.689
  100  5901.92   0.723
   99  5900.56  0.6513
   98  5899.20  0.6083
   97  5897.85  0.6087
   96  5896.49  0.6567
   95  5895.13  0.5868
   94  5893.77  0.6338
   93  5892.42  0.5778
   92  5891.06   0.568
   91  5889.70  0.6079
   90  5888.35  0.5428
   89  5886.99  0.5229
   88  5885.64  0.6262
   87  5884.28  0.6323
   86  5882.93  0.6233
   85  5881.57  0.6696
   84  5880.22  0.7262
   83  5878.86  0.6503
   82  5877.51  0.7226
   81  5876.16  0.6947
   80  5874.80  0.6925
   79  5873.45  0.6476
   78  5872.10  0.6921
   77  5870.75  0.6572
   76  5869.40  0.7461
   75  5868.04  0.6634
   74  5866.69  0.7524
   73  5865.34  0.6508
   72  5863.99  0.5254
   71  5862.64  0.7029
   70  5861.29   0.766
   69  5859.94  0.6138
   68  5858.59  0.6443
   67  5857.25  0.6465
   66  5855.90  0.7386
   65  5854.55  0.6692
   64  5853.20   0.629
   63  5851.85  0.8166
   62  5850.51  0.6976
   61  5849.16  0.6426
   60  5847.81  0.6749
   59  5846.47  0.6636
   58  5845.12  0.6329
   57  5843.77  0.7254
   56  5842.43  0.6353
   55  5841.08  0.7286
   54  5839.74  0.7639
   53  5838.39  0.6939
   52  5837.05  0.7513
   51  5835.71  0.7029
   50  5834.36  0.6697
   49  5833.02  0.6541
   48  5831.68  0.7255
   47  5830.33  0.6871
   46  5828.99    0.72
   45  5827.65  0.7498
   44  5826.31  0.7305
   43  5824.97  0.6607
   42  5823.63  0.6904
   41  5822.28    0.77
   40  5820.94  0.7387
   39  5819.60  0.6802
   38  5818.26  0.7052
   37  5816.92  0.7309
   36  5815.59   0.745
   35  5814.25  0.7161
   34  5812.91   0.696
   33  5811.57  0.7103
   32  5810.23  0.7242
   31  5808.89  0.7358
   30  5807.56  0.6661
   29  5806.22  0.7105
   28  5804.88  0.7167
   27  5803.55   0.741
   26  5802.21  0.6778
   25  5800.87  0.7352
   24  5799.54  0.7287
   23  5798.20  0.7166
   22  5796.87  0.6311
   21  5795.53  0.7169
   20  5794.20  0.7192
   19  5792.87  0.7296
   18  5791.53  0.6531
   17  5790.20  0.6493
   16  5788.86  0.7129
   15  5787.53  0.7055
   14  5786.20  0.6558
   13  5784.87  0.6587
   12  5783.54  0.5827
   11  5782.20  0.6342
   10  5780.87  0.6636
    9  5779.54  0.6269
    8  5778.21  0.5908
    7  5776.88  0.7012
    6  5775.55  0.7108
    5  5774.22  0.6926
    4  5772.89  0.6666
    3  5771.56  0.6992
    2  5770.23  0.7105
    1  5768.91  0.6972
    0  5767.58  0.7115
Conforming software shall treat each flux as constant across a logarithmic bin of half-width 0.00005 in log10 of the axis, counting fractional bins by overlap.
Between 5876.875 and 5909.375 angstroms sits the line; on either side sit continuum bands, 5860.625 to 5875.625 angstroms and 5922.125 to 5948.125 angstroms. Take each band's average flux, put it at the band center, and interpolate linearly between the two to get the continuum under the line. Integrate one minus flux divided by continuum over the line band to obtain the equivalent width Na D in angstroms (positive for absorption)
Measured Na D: 1.7 angstroms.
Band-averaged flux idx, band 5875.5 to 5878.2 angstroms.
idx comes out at 0.71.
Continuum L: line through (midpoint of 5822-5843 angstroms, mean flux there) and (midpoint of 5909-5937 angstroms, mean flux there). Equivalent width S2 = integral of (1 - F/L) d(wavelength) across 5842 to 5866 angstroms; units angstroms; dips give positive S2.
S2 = 0.9 angstroms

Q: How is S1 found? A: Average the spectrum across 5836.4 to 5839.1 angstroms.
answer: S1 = 0.723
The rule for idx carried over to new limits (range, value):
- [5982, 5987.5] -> 0.639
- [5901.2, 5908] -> 0.686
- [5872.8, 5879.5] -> 0.682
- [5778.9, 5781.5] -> 0.645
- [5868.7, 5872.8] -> 0.698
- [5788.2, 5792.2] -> 0.671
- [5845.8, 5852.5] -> 0.699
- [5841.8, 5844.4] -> 0.682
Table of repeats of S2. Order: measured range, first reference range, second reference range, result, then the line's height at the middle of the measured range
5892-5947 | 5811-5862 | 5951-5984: 2.0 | 0.687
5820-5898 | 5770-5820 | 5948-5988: 1.2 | 0.684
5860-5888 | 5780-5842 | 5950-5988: 1.0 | 0.691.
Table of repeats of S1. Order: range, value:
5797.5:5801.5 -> 0.727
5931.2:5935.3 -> 0.706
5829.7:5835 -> 0.684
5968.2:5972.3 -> 0.725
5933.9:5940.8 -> 0.671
